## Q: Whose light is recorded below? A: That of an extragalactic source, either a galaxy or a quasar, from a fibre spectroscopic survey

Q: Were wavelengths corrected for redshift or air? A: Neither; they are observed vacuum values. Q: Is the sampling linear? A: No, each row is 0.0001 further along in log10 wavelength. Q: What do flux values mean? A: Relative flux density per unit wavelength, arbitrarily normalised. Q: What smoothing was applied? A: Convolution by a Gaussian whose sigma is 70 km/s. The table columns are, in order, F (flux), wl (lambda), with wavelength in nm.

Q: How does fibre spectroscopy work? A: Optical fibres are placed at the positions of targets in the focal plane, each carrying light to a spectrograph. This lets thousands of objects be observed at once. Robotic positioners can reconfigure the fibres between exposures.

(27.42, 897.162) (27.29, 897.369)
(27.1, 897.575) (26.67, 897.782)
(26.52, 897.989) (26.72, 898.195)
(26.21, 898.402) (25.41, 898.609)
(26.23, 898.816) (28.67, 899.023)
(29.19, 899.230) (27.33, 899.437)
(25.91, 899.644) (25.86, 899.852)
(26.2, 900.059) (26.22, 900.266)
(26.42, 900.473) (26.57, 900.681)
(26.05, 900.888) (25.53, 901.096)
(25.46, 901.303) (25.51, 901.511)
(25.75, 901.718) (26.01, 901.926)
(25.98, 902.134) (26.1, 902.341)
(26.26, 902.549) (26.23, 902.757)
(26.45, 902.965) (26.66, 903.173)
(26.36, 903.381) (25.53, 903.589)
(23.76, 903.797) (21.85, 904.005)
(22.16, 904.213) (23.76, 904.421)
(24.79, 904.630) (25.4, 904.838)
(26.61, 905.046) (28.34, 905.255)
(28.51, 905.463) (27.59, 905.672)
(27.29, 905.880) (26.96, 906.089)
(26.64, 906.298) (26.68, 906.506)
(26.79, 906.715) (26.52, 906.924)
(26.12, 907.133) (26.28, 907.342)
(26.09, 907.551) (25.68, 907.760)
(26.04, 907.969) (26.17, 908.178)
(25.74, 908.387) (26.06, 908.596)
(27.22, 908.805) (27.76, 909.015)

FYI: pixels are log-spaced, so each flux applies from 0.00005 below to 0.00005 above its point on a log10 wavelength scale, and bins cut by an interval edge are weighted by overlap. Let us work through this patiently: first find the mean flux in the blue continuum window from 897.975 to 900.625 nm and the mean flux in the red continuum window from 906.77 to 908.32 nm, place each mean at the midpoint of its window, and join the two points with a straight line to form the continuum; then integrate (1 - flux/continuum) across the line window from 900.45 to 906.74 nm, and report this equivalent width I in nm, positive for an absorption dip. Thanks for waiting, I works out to 0.114 nm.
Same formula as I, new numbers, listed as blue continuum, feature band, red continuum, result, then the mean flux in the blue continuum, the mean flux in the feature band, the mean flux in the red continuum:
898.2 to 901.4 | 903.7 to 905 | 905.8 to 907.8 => 0.13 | 26.5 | 23.8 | 26.5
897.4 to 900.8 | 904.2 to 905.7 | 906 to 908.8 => 0.02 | 26.7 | 26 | 26.3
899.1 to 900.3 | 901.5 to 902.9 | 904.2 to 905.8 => 0.03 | 26.9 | 26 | 26.1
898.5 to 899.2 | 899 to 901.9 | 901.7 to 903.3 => 0.03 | 27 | 26.4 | 26.2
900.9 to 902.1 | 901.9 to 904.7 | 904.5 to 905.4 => 0.10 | 25.7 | 25.1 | 26.3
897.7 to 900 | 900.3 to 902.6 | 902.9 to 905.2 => -0.01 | 26.8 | 26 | 24.9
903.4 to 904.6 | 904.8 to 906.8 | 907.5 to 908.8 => -0.20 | 23.7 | 27.1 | 26.1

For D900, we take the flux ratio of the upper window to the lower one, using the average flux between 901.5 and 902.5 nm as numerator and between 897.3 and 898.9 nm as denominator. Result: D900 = 1.0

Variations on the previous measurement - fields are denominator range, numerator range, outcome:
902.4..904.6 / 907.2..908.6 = 1.04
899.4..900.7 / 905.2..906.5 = 1.05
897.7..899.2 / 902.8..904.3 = 0.93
